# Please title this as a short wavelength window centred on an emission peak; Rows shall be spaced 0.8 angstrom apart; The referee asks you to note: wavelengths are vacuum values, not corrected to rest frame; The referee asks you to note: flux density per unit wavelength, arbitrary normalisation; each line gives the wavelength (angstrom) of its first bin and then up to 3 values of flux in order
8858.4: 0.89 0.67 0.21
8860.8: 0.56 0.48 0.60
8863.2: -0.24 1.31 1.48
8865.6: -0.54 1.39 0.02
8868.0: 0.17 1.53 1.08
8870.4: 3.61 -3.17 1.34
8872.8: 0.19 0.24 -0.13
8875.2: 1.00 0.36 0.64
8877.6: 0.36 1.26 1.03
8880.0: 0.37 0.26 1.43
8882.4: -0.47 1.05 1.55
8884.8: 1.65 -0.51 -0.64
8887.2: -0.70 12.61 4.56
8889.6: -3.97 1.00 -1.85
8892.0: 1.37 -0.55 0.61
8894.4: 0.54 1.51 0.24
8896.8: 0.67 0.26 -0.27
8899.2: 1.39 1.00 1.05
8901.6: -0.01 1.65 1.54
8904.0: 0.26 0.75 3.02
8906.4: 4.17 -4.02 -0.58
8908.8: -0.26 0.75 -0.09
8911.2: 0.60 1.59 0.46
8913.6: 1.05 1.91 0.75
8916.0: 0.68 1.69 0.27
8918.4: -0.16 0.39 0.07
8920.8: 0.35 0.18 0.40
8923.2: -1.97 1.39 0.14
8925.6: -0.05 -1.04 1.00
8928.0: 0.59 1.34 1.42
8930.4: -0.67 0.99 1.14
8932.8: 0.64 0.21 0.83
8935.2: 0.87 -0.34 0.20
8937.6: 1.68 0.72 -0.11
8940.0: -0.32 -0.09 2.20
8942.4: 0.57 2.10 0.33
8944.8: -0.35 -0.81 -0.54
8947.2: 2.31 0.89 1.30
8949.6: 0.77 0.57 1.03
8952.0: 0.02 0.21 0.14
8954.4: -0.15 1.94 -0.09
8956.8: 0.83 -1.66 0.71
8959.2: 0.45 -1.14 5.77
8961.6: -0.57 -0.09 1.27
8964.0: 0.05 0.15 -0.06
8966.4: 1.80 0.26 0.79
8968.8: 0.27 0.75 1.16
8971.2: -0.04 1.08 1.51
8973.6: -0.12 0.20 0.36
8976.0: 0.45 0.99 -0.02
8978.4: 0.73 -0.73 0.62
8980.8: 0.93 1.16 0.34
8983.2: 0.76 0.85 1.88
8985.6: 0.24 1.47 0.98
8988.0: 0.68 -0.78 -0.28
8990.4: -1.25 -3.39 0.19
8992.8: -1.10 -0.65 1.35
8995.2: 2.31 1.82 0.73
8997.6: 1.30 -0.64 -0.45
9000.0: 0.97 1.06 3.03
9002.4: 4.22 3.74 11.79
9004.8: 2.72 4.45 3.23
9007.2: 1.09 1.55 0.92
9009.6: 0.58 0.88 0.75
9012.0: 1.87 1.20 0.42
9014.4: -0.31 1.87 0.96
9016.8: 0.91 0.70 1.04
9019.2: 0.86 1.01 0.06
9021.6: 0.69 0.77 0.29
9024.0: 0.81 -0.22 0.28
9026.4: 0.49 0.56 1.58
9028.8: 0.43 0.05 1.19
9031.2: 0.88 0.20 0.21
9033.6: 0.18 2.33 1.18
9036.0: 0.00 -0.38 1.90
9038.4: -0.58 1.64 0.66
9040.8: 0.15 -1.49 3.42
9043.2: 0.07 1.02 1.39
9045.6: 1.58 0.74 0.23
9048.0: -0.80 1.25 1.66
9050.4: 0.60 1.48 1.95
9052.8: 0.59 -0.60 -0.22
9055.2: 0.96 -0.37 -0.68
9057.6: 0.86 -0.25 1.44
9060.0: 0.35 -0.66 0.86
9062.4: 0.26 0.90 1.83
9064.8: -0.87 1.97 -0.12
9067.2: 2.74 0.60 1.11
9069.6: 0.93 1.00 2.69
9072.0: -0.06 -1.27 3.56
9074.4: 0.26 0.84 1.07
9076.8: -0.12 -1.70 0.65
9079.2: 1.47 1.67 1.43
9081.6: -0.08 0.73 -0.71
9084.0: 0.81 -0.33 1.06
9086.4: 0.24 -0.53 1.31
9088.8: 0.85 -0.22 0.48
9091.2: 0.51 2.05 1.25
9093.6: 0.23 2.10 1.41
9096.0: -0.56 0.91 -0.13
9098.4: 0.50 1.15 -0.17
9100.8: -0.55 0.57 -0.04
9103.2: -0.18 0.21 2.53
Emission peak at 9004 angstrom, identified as Hbeta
